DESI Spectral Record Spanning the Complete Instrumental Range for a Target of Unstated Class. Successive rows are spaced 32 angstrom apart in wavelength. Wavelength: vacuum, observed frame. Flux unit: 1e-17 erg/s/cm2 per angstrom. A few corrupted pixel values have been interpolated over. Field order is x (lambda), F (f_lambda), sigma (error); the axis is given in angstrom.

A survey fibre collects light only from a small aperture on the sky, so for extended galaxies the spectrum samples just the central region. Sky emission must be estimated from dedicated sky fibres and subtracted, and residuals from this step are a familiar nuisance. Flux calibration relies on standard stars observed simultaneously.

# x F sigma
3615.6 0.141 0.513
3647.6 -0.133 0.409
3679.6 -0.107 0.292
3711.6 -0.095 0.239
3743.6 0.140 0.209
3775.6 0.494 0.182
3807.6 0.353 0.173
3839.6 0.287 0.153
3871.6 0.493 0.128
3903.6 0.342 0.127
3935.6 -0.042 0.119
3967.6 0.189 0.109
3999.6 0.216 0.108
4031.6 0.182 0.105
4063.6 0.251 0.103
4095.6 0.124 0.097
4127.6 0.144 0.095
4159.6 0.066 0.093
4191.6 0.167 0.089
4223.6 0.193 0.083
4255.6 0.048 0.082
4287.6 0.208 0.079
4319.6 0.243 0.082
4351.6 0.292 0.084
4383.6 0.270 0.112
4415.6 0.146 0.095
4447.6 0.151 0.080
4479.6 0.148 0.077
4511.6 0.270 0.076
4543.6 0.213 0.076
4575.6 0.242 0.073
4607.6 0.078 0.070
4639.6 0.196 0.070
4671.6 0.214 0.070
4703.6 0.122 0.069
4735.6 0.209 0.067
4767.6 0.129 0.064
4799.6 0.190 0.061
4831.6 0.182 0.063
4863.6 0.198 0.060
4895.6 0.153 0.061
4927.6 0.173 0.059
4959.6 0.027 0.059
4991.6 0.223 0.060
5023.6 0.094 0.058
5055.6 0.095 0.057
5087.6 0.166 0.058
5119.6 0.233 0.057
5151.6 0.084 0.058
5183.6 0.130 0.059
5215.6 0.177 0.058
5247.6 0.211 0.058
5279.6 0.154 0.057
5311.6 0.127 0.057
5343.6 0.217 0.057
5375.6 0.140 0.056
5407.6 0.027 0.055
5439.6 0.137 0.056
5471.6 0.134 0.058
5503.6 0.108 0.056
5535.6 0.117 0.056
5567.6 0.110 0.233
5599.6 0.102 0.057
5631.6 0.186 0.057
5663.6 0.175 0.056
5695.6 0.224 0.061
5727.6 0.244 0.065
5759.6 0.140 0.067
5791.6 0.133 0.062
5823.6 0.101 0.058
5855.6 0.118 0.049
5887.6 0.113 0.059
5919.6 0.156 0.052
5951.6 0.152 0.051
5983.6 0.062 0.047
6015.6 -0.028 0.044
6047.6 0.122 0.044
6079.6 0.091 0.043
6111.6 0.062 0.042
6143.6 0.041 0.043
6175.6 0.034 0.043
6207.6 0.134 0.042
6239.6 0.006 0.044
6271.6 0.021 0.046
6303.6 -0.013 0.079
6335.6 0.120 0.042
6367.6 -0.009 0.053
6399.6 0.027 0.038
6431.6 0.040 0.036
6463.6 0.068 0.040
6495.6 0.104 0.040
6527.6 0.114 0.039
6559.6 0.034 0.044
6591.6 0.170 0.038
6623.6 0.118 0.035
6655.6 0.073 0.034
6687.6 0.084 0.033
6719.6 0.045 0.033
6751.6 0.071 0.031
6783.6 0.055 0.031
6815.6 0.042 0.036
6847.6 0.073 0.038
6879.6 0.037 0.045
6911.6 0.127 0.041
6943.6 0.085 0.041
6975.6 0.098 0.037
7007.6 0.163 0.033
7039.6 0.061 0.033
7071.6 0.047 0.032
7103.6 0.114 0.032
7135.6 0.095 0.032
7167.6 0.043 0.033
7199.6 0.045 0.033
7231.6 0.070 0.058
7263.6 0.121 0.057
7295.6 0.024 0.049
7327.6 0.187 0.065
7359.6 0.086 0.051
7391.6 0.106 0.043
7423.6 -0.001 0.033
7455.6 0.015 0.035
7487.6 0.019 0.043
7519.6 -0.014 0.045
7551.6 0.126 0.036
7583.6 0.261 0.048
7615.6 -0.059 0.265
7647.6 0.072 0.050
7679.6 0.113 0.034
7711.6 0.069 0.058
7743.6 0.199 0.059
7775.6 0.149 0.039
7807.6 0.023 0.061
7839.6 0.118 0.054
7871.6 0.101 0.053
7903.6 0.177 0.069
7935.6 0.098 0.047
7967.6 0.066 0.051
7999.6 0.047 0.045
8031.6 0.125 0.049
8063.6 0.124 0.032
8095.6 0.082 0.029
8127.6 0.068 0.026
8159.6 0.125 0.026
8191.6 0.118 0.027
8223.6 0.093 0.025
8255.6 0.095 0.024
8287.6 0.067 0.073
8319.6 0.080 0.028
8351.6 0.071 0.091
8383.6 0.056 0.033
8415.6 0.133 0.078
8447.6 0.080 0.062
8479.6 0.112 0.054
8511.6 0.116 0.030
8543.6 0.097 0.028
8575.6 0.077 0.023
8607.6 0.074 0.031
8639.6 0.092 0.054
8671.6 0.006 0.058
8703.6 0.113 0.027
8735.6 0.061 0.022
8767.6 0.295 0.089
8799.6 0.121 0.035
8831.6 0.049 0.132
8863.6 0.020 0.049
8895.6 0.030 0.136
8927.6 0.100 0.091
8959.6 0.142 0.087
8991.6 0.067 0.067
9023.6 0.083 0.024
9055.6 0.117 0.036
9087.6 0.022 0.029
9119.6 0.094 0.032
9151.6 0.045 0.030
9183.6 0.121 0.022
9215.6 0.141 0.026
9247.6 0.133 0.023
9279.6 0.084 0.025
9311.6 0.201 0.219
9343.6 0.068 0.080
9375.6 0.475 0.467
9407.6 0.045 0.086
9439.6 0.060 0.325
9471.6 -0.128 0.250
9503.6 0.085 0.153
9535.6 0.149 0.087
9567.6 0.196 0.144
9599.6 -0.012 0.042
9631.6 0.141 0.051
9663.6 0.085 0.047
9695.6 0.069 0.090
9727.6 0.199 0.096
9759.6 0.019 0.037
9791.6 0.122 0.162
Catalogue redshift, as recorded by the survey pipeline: 1.03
